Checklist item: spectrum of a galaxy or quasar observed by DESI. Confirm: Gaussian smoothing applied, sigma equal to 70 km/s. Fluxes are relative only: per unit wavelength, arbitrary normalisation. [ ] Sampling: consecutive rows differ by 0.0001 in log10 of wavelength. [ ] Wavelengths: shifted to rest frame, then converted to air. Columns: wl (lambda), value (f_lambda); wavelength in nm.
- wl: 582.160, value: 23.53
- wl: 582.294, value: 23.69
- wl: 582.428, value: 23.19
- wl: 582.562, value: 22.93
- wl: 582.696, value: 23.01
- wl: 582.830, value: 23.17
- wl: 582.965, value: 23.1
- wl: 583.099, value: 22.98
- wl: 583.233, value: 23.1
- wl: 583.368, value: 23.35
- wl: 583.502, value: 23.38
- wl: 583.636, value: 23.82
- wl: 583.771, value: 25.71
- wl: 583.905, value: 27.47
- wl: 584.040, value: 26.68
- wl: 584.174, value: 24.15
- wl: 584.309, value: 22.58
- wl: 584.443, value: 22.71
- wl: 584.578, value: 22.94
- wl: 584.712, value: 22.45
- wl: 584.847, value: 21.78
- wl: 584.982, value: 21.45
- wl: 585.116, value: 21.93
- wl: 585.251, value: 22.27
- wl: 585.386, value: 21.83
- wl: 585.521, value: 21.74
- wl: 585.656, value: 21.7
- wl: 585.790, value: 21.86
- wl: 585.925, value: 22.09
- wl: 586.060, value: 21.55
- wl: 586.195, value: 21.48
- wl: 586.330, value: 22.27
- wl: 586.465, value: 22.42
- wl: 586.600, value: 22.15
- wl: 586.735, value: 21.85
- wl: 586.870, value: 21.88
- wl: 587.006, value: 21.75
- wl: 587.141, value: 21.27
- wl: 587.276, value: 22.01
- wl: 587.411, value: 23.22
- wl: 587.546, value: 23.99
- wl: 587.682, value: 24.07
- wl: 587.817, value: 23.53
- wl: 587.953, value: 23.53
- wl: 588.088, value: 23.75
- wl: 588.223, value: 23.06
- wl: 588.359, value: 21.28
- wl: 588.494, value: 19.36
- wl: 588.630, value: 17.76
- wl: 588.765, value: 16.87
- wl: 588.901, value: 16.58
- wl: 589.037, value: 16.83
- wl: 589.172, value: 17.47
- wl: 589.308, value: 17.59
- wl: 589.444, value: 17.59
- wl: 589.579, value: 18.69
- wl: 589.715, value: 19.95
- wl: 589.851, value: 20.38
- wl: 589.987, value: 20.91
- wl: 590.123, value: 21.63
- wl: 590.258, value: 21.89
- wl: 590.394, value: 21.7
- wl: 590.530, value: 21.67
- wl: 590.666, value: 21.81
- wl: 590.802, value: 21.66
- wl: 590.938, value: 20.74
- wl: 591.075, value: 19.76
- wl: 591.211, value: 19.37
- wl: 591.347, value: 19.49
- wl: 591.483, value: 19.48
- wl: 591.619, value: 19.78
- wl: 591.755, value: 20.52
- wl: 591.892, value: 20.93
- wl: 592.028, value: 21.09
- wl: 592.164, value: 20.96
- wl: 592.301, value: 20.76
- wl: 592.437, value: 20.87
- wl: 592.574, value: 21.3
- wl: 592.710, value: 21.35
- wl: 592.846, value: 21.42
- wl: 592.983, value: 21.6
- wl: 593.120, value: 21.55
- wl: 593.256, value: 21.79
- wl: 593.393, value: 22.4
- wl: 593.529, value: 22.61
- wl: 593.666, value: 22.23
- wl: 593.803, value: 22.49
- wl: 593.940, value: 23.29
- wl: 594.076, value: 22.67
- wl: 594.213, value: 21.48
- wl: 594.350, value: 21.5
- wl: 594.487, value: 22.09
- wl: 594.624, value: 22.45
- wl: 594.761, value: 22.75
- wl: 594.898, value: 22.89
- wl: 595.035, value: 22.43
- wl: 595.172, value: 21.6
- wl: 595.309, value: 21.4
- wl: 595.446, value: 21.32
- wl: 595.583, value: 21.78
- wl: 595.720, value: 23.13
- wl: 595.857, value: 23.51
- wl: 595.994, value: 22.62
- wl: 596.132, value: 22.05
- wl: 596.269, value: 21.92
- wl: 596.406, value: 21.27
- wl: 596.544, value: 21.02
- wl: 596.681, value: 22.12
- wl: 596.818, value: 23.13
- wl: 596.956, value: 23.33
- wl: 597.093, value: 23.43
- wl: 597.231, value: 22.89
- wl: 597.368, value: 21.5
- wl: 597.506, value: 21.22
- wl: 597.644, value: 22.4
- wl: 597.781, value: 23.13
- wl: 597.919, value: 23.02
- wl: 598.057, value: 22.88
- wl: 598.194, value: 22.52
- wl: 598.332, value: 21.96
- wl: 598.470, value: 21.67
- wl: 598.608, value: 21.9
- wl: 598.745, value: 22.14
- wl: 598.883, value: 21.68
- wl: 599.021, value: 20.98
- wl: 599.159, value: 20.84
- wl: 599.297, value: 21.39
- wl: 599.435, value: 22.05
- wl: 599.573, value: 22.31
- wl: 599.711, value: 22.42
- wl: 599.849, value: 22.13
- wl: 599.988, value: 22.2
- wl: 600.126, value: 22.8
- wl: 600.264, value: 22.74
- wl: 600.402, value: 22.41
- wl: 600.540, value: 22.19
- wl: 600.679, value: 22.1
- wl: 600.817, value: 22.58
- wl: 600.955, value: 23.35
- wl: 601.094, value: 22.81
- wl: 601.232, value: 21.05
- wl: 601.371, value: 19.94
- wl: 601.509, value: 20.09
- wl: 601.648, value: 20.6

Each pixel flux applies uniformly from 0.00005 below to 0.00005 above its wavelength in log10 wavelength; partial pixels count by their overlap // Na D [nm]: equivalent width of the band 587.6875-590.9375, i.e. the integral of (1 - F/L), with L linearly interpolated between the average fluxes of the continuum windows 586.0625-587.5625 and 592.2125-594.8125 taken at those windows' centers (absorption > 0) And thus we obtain 0.25 nm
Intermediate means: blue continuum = 22.1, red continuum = 21.9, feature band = 20.3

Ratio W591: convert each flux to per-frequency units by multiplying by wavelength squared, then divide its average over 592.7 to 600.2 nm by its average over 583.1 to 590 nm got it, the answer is 1.05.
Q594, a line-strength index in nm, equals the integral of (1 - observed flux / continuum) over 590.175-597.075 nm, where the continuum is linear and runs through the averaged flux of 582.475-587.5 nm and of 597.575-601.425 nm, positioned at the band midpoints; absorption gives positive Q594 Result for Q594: 0.220 nm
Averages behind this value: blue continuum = 22.8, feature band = 21.7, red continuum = 22.1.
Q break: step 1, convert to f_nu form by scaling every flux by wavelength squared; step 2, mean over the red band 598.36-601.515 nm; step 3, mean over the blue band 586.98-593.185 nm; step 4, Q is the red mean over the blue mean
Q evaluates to 1.10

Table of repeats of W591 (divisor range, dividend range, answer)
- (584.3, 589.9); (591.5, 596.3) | 1.05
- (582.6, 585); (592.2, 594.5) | 0.96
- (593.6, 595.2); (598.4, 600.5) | 1.00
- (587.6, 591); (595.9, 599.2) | 1.12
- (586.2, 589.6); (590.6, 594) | 1.03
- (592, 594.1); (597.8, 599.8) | 1.03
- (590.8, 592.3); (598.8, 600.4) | 1.11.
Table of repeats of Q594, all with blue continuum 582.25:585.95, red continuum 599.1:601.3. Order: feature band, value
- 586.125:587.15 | 0.05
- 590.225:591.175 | 0.06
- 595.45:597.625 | 0.01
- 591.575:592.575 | 0.08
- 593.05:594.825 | 0.02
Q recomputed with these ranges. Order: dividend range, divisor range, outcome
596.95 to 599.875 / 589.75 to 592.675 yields 1.09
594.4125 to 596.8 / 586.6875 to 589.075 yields 1.07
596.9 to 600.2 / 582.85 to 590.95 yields 1.06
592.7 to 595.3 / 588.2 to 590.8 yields 1.14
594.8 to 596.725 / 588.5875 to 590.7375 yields 1.16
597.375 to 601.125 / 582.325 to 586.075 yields 1.01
